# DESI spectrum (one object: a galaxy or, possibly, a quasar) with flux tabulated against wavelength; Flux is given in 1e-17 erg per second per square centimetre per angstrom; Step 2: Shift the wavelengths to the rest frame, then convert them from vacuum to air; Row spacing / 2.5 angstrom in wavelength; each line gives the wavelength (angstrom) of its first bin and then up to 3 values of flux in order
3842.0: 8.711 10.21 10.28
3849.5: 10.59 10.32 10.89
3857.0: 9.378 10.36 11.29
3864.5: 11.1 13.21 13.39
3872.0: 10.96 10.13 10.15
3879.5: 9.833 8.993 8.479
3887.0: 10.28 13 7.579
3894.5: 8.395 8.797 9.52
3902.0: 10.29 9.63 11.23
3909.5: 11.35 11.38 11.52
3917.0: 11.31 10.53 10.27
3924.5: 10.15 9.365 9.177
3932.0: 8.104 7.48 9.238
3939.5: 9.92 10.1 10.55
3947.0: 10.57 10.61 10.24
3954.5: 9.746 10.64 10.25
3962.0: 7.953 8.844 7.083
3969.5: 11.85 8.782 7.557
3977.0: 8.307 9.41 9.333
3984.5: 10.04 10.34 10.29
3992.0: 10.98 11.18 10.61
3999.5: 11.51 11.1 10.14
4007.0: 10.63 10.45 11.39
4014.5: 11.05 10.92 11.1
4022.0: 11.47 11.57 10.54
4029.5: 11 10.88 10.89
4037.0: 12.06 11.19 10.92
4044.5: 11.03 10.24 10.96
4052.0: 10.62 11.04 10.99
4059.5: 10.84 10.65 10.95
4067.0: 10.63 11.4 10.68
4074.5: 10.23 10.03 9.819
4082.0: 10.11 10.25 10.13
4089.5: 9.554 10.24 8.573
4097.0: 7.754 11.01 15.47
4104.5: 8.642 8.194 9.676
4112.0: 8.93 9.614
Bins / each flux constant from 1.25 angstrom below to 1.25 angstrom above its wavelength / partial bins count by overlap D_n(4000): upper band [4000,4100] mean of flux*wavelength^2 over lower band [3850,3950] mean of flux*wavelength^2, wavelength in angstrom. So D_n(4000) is 1.12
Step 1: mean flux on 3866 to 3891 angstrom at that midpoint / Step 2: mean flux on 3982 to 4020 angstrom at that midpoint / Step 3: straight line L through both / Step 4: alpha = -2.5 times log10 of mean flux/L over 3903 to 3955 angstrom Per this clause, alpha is 0.066 mag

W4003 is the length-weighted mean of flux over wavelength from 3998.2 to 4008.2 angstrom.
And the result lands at 10.8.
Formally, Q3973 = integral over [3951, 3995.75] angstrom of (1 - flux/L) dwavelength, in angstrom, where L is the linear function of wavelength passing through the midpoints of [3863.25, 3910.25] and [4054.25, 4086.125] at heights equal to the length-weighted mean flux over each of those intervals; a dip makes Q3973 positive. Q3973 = 3.60 angstrom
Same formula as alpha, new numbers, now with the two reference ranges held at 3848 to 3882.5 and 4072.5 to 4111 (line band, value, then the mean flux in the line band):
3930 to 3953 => 0.10 mag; 9.62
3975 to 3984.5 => 0.15 mag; 9.04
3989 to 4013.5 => -0.06 mag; 10.8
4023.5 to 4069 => -0.08 mag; 10.9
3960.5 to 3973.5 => 0.17 mag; 8.9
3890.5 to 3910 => 0.12 mag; 9.58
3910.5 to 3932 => 0.03 mag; 10.3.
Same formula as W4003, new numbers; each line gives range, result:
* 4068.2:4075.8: 10.8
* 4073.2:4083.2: 10.1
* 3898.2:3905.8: 9.82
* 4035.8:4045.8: 11.3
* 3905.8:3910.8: 11.3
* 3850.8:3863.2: 10.4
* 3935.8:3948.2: 10.1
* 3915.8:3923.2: 10.7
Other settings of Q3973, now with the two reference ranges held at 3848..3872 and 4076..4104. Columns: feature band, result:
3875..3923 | 3.7 angstrom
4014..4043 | -1.8 angstrom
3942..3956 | 0.6 angstrom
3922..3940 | 2.9 angstrom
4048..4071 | -1.2 angstrom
